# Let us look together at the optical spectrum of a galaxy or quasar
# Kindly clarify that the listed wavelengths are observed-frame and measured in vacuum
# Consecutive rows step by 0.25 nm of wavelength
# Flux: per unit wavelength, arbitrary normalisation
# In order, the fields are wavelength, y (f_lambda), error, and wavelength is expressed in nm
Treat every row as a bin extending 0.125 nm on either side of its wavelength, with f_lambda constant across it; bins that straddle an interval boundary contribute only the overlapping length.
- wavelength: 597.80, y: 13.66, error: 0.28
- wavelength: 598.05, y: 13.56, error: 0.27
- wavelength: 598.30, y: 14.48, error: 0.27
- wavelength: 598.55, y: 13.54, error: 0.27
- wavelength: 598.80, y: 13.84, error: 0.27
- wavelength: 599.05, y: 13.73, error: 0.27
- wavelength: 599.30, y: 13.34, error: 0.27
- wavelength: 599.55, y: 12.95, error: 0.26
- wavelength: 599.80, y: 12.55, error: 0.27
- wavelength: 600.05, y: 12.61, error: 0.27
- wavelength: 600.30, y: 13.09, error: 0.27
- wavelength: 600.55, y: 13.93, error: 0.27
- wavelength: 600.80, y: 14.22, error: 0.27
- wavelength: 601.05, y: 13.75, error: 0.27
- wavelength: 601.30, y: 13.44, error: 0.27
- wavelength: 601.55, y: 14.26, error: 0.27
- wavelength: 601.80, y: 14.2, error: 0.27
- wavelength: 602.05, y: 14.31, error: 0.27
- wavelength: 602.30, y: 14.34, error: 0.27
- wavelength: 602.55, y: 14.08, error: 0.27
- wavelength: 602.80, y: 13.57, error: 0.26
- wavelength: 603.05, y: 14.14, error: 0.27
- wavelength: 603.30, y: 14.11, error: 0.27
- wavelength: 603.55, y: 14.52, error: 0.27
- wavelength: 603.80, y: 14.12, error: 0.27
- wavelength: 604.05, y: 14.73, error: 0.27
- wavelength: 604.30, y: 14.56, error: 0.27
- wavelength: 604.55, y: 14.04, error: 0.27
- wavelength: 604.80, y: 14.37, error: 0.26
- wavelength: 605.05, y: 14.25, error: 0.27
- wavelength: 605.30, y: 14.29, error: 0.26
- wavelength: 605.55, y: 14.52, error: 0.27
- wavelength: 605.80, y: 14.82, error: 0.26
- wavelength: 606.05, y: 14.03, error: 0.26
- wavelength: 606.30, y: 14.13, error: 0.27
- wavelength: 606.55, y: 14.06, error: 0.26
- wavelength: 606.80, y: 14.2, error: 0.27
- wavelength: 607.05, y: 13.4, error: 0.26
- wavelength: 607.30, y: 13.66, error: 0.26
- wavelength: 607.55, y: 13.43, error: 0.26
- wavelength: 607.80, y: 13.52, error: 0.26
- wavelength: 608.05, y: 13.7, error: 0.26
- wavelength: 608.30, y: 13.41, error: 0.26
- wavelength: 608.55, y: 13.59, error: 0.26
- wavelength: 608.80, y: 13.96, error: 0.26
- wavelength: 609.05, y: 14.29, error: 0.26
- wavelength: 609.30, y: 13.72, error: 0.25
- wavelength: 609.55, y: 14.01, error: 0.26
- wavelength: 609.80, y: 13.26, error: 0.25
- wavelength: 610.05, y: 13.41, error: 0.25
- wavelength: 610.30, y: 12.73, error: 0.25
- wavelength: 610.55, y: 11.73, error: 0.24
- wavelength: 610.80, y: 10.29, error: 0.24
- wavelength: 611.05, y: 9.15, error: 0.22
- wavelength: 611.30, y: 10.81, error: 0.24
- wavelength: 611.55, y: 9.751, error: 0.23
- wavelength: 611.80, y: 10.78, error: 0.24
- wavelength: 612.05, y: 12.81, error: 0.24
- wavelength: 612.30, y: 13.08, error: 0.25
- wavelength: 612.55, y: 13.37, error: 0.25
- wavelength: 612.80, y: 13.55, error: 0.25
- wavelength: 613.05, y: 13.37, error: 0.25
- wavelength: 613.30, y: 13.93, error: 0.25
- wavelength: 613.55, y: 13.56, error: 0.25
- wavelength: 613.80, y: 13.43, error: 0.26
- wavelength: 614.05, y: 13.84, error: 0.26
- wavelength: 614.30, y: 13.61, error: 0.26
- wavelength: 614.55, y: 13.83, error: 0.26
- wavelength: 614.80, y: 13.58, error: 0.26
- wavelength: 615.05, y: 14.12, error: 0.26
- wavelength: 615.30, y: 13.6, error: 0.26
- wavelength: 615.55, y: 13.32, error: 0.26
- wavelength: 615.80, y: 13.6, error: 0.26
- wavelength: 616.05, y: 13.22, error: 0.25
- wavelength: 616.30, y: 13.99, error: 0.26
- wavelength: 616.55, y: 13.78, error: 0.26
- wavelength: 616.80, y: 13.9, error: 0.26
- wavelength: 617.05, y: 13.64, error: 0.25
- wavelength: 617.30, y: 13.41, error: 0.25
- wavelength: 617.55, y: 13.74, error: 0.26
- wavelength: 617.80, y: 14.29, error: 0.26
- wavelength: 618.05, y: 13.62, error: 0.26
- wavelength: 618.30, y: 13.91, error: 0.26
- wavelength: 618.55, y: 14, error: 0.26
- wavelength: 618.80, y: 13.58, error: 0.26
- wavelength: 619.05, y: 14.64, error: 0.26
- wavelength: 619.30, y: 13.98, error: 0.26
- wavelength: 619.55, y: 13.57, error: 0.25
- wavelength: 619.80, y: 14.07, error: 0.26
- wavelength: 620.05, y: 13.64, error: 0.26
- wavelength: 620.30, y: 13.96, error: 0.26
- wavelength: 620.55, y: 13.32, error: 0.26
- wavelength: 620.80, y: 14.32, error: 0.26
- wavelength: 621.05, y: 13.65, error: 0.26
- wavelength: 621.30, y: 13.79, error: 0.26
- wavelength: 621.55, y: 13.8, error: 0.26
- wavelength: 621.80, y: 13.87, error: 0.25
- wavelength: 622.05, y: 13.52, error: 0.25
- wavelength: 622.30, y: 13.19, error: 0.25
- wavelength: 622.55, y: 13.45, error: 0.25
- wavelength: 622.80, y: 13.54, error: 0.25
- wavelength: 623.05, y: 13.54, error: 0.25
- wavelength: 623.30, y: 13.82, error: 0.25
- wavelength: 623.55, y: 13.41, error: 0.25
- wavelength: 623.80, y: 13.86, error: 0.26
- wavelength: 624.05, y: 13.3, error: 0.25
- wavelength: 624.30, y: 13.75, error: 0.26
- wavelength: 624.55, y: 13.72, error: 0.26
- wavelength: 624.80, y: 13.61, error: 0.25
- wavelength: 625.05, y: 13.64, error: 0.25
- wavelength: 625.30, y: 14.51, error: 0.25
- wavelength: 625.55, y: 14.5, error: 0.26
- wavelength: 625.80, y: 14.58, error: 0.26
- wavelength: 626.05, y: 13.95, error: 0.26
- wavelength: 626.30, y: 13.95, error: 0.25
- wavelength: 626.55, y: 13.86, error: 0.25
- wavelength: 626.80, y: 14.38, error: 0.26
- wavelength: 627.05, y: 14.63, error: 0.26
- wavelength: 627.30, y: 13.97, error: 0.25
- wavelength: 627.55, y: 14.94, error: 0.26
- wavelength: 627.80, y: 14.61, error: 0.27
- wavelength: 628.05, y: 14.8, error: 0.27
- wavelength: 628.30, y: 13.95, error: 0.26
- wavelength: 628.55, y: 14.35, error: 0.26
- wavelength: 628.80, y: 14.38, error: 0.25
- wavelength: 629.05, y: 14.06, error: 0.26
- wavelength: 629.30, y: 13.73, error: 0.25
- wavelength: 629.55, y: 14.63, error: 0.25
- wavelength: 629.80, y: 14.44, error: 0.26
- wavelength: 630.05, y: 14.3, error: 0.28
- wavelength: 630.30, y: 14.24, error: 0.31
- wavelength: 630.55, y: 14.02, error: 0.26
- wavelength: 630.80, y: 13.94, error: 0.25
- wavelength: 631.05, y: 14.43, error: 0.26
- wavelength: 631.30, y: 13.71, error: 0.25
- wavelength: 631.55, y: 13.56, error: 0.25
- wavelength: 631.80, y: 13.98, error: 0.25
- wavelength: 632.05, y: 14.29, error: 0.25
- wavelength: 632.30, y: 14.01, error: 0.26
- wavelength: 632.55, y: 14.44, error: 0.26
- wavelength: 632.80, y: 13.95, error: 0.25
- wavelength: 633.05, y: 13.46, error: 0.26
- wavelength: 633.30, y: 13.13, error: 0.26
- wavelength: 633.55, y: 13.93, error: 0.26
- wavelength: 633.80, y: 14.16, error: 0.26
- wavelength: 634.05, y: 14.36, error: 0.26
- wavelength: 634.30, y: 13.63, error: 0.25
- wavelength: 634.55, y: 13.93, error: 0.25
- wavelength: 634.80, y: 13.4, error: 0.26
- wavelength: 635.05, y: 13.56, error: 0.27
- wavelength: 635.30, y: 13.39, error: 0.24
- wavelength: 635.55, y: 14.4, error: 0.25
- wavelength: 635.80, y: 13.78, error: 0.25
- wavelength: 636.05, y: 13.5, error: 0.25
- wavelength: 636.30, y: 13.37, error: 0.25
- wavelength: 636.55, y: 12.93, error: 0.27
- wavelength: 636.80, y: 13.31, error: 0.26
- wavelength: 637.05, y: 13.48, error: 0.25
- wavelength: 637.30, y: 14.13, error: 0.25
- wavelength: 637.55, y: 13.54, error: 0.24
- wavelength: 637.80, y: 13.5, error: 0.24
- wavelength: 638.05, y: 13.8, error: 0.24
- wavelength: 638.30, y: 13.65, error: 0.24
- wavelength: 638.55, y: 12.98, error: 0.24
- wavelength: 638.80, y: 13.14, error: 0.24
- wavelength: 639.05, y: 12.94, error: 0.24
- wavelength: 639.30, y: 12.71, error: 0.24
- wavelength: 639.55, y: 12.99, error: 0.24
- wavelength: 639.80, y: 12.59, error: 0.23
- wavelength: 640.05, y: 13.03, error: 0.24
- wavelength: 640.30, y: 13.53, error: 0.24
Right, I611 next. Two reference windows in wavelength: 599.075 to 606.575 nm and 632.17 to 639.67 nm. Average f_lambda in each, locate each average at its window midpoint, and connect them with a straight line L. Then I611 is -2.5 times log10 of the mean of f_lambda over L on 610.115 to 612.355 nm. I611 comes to 0.23 mag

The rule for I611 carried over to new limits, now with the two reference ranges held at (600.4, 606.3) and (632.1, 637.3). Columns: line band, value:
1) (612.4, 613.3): 0.04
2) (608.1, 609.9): 0.03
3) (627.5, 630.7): -0.04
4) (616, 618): 0.02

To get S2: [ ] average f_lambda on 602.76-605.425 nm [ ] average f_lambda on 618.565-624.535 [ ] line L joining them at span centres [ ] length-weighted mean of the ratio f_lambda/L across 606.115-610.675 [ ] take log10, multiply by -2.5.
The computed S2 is 0.04 mag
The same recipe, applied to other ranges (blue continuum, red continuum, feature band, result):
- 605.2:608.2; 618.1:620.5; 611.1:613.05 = 0.16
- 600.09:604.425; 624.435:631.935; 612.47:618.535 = 0.03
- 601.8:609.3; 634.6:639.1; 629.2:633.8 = -0.03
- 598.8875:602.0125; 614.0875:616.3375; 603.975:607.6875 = -0.05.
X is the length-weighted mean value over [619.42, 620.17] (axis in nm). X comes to 13.8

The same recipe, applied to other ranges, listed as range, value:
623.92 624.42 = 13.5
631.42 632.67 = 14.1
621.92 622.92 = 13.4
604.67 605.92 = 14.4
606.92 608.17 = 13.5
